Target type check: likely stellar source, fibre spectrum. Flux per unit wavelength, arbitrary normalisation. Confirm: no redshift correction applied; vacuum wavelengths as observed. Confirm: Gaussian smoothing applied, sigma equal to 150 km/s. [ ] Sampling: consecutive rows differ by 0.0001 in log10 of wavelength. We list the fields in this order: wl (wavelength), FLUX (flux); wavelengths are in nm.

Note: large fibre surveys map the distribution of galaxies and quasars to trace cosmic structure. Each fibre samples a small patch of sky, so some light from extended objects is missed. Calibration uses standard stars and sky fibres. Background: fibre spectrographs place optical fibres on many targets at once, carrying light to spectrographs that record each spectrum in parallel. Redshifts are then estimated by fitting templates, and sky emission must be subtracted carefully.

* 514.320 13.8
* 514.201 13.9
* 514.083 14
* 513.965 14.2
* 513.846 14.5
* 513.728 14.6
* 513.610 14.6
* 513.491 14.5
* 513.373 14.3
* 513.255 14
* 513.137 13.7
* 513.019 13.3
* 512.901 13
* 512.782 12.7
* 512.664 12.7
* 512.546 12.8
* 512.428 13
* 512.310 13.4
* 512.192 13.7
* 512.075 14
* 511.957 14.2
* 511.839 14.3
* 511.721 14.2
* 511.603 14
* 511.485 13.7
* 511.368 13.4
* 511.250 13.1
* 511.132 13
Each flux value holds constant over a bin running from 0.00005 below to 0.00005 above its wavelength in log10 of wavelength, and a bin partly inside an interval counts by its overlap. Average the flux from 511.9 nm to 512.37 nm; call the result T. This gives 13.8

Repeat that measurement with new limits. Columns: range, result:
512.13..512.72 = 13.1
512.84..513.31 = 13.5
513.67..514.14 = 14.3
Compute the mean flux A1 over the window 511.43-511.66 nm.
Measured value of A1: 13.8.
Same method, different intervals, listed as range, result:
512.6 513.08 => 12.9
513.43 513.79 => 14.6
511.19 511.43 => 13.3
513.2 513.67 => 14.4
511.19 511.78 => 13.7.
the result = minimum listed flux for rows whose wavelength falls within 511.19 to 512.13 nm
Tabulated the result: 13.1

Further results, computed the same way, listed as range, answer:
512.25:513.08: 12.7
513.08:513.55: 13.7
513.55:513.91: 14.5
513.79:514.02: 14.2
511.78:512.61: 12.8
